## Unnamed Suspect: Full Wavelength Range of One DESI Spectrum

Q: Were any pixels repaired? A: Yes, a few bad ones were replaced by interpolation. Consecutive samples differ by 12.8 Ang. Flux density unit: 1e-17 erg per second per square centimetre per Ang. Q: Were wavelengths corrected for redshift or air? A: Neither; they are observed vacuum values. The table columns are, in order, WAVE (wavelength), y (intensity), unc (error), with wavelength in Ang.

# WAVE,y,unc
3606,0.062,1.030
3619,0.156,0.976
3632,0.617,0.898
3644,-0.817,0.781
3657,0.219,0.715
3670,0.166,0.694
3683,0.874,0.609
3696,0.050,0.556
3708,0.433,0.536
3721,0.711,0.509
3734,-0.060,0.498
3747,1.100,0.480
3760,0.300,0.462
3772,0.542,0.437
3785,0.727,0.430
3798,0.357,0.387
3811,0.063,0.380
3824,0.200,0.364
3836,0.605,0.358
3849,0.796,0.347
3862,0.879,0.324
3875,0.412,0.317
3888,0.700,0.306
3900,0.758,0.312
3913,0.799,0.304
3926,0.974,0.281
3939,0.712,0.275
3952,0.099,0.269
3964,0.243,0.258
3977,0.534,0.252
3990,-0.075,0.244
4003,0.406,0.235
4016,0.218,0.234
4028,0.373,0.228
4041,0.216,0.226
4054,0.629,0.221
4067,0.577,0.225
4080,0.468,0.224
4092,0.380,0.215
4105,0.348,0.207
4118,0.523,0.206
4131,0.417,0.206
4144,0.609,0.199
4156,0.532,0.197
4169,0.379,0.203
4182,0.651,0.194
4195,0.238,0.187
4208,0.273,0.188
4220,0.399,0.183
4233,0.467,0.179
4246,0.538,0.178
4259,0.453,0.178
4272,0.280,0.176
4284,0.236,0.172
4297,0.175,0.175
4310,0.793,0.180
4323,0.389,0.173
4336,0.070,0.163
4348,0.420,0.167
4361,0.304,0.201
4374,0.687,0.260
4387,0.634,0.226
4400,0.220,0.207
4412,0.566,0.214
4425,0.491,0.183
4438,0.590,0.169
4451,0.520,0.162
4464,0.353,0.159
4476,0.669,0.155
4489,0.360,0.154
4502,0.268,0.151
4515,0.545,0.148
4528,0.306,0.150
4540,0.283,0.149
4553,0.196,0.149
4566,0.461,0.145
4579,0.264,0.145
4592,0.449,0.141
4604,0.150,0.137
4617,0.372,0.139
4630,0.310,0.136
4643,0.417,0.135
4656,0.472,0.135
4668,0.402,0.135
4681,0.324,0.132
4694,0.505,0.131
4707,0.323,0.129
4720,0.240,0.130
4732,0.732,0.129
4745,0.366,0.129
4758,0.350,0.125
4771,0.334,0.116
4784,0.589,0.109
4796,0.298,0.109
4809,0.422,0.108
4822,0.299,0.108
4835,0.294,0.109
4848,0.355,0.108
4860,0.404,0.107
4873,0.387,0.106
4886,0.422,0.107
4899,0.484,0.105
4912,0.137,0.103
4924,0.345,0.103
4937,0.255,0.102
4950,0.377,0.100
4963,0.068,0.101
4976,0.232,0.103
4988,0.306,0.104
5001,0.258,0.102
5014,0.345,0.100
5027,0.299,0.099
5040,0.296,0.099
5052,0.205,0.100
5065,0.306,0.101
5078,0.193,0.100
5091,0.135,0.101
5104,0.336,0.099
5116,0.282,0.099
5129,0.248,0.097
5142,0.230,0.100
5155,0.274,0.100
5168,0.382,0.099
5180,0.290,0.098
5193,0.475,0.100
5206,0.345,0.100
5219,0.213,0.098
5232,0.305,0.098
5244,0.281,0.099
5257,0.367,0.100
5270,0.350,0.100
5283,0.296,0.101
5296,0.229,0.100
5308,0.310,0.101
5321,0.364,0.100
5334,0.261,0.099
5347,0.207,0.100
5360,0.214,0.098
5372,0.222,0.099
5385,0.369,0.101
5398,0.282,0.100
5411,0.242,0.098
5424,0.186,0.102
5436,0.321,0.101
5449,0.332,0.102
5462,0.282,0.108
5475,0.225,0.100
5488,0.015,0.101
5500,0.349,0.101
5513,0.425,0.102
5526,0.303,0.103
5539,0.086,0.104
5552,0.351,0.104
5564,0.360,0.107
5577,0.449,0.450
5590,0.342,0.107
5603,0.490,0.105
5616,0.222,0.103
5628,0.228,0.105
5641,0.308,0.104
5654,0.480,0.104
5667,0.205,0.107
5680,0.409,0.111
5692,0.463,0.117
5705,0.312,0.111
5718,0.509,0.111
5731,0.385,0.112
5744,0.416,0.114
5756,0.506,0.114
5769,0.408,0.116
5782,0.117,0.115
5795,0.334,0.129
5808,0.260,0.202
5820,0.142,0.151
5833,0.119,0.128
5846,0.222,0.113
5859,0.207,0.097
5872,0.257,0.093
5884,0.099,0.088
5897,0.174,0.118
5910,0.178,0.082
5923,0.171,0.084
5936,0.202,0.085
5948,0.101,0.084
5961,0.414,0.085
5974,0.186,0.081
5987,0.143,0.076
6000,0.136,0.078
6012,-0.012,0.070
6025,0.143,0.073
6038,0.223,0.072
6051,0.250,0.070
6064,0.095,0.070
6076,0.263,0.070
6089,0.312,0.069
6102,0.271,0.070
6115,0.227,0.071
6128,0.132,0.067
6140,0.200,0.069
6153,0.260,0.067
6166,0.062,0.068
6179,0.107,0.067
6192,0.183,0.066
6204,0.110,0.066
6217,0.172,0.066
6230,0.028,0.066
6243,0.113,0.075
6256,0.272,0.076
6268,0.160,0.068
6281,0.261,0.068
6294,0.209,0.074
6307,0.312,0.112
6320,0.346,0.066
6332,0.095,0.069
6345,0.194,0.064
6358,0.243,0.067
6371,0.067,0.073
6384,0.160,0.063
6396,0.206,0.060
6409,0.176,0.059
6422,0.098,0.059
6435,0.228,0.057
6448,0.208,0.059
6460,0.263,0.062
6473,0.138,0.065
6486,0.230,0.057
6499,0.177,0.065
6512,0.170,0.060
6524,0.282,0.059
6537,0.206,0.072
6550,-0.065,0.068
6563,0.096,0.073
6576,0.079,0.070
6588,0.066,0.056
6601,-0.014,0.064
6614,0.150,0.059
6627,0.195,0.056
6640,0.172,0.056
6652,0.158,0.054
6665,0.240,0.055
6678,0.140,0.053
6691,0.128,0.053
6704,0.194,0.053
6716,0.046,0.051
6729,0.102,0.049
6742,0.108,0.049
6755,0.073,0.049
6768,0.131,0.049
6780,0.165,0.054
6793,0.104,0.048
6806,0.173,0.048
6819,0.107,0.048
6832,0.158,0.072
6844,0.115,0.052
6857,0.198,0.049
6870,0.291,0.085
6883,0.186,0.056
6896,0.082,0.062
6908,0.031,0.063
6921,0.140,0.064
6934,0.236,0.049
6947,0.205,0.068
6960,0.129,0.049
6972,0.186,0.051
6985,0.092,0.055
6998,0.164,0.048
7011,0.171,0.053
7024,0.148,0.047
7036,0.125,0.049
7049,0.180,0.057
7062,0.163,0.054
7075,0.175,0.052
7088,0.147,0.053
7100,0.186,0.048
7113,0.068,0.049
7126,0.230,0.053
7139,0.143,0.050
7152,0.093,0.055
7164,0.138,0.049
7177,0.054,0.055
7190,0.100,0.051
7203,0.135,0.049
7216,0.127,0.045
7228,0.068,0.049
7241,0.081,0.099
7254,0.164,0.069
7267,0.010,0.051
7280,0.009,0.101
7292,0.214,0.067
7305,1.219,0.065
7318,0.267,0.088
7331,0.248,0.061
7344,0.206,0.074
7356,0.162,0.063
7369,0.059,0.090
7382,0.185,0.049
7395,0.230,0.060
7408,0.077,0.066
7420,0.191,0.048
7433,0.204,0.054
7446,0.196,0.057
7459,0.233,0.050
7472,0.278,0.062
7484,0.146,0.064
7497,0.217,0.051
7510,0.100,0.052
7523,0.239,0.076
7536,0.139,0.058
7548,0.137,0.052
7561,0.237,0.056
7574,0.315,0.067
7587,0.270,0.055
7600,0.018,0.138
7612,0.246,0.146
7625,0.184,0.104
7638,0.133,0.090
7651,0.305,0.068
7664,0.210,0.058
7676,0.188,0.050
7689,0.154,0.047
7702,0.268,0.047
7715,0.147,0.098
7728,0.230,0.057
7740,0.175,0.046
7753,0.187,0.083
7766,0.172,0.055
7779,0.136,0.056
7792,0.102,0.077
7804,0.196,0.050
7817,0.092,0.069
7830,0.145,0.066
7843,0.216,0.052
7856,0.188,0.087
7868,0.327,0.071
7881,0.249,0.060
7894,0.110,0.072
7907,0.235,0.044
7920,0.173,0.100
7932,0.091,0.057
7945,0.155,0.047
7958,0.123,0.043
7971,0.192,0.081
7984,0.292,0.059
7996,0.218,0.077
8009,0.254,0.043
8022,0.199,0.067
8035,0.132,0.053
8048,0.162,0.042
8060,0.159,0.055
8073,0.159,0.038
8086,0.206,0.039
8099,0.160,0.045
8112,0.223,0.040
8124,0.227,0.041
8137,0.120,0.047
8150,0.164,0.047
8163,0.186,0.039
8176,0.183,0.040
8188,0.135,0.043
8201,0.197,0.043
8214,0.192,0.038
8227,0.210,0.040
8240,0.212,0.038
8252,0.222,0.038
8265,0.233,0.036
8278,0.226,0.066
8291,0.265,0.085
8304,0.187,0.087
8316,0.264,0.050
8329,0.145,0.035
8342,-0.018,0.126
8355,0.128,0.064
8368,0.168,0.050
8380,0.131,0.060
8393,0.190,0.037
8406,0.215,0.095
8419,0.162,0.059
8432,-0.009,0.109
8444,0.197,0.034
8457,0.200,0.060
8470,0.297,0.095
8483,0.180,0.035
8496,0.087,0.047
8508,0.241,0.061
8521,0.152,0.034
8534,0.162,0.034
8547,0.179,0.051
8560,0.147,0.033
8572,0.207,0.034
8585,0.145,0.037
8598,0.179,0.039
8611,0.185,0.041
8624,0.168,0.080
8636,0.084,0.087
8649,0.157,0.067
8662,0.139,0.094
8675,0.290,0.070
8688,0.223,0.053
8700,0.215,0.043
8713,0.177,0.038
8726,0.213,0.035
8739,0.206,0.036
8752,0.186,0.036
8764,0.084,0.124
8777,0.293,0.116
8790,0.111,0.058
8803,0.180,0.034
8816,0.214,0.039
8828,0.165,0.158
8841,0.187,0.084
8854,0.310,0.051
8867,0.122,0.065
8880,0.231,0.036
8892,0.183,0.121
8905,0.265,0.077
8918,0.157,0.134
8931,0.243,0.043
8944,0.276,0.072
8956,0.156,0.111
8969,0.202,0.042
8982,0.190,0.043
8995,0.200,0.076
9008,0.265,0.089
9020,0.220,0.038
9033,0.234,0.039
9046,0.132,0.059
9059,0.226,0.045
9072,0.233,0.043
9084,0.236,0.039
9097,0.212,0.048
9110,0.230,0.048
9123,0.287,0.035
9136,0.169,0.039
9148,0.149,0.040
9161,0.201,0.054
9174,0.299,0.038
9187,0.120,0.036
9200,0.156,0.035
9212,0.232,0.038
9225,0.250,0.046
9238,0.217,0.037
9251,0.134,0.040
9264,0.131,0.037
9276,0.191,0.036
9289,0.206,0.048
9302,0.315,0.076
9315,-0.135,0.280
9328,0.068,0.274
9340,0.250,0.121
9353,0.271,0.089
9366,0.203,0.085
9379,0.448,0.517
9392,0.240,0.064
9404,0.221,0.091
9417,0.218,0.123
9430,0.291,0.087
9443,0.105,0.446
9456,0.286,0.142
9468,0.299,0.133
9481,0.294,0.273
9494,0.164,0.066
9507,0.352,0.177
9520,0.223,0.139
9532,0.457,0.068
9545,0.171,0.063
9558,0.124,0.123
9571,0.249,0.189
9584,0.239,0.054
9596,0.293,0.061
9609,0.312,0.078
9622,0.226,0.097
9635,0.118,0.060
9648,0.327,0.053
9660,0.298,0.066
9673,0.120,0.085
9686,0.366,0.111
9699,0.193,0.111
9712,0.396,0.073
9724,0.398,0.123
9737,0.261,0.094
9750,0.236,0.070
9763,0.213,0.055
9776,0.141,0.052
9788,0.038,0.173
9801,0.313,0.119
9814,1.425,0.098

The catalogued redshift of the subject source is 0.96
